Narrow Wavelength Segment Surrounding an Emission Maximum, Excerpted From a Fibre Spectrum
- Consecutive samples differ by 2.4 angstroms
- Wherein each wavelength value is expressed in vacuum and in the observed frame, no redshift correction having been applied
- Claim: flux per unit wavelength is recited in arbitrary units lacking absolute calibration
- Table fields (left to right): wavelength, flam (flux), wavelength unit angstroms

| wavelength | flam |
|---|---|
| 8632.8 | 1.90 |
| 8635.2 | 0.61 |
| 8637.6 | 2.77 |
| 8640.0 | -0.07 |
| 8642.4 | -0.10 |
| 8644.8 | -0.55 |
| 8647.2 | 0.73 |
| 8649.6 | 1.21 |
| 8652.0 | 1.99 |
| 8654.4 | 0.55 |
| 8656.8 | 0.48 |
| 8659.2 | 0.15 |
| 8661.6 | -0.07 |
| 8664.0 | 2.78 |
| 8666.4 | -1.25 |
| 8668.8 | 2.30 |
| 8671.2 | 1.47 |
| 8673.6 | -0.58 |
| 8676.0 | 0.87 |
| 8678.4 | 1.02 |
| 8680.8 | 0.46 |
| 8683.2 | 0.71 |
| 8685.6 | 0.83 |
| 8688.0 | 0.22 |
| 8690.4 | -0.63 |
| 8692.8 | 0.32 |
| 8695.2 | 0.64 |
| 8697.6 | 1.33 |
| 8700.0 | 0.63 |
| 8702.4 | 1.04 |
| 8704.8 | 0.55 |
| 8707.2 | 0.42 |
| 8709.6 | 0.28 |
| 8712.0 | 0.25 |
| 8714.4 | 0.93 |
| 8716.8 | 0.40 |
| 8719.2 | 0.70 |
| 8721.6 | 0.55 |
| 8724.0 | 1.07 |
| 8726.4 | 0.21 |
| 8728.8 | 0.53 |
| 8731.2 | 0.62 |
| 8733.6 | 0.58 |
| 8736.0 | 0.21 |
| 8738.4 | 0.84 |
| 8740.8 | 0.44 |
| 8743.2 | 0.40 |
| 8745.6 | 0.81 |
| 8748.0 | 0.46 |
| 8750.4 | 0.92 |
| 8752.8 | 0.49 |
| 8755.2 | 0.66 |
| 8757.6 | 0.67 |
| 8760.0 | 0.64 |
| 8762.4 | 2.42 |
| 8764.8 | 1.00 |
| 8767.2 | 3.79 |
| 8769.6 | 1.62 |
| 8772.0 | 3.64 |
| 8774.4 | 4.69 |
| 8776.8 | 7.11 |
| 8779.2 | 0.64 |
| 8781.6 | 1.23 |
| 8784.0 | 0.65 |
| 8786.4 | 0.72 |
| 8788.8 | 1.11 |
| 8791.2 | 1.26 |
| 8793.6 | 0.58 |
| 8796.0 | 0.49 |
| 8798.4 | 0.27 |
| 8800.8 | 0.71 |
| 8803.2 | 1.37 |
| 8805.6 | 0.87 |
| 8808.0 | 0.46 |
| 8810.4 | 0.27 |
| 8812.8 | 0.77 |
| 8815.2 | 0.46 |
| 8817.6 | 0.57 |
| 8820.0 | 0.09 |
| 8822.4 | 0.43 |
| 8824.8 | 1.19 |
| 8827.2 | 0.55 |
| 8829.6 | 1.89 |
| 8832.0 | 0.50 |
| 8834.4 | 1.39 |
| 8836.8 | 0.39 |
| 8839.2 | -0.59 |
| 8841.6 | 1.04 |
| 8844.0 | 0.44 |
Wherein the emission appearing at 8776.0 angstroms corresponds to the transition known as [O II]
